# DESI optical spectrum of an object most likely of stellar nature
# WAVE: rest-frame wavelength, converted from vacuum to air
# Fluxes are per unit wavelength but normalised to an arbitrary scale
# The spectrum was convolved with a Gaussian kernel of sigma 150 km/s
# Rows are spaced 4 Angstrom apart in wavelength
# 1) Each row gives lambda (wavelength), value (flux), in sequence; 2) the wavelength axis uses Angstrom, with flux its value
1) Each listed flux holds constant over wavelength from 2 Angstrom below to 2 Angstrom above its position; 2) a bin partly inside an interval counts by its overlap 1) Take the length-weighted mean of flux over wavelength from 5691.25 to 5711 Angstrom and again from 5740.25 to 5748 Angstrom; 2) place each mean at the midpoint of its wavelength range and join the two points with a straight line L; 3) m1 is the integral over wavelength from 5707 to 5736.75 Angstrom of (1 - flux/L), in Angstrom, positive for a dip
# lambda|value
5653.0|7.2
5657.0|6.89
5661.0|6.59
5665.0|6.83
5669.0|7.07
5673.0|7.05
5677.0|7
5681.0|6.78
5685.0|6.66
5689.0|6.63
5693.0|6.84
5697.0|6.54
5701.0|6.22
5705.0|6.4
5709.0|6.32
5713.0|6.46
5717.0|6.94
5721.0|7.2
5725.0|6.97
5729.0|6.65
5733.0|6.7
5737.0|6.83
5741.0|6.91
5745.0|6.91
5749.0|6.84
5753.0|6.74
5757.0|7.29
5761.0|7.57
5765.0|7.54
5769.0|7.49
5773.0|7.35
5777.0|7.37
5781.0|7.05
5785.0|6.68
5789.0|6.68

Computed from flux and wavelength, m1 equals -0.4 Angstrom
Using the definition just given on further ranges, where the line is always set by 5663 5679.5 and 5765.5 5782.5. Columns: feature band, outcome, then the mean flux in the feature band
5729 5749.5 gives 1.14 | 6.82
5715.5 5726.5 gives 0.17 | 7.04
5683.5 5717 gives 2.60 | 6.53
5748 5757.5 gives 0.46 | 6.92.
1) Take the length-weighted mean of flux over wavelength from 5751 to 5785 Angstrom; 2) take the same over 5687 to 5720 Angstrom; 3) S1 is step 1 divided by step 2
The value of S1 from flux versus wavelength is 1.11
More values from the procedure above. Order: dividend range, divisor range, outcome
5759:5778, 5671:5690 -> 1.09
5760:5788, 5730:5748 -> 1.06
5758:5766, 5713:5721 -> 1.09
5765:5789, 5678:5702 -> 1.08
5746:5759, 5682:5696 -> 1.04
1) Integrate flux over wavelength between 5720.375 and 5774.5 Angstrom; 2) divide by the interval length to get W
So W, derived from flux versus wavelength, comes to 7.06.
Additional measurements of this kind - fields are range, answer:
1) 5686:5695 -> 6.73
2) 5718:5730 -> 6.96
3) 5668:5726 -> 6.73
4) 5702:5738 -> 6.7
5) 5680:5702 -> 6.62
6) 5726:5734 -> 6.71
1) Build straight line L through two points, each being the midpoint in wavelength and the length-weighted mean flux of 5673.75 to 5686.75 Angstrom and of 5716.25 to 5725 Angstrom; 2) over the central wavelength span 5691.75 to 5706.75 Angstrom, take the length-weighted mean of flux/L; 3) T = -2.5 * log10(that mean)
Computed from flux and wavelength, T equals 0.07 mag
